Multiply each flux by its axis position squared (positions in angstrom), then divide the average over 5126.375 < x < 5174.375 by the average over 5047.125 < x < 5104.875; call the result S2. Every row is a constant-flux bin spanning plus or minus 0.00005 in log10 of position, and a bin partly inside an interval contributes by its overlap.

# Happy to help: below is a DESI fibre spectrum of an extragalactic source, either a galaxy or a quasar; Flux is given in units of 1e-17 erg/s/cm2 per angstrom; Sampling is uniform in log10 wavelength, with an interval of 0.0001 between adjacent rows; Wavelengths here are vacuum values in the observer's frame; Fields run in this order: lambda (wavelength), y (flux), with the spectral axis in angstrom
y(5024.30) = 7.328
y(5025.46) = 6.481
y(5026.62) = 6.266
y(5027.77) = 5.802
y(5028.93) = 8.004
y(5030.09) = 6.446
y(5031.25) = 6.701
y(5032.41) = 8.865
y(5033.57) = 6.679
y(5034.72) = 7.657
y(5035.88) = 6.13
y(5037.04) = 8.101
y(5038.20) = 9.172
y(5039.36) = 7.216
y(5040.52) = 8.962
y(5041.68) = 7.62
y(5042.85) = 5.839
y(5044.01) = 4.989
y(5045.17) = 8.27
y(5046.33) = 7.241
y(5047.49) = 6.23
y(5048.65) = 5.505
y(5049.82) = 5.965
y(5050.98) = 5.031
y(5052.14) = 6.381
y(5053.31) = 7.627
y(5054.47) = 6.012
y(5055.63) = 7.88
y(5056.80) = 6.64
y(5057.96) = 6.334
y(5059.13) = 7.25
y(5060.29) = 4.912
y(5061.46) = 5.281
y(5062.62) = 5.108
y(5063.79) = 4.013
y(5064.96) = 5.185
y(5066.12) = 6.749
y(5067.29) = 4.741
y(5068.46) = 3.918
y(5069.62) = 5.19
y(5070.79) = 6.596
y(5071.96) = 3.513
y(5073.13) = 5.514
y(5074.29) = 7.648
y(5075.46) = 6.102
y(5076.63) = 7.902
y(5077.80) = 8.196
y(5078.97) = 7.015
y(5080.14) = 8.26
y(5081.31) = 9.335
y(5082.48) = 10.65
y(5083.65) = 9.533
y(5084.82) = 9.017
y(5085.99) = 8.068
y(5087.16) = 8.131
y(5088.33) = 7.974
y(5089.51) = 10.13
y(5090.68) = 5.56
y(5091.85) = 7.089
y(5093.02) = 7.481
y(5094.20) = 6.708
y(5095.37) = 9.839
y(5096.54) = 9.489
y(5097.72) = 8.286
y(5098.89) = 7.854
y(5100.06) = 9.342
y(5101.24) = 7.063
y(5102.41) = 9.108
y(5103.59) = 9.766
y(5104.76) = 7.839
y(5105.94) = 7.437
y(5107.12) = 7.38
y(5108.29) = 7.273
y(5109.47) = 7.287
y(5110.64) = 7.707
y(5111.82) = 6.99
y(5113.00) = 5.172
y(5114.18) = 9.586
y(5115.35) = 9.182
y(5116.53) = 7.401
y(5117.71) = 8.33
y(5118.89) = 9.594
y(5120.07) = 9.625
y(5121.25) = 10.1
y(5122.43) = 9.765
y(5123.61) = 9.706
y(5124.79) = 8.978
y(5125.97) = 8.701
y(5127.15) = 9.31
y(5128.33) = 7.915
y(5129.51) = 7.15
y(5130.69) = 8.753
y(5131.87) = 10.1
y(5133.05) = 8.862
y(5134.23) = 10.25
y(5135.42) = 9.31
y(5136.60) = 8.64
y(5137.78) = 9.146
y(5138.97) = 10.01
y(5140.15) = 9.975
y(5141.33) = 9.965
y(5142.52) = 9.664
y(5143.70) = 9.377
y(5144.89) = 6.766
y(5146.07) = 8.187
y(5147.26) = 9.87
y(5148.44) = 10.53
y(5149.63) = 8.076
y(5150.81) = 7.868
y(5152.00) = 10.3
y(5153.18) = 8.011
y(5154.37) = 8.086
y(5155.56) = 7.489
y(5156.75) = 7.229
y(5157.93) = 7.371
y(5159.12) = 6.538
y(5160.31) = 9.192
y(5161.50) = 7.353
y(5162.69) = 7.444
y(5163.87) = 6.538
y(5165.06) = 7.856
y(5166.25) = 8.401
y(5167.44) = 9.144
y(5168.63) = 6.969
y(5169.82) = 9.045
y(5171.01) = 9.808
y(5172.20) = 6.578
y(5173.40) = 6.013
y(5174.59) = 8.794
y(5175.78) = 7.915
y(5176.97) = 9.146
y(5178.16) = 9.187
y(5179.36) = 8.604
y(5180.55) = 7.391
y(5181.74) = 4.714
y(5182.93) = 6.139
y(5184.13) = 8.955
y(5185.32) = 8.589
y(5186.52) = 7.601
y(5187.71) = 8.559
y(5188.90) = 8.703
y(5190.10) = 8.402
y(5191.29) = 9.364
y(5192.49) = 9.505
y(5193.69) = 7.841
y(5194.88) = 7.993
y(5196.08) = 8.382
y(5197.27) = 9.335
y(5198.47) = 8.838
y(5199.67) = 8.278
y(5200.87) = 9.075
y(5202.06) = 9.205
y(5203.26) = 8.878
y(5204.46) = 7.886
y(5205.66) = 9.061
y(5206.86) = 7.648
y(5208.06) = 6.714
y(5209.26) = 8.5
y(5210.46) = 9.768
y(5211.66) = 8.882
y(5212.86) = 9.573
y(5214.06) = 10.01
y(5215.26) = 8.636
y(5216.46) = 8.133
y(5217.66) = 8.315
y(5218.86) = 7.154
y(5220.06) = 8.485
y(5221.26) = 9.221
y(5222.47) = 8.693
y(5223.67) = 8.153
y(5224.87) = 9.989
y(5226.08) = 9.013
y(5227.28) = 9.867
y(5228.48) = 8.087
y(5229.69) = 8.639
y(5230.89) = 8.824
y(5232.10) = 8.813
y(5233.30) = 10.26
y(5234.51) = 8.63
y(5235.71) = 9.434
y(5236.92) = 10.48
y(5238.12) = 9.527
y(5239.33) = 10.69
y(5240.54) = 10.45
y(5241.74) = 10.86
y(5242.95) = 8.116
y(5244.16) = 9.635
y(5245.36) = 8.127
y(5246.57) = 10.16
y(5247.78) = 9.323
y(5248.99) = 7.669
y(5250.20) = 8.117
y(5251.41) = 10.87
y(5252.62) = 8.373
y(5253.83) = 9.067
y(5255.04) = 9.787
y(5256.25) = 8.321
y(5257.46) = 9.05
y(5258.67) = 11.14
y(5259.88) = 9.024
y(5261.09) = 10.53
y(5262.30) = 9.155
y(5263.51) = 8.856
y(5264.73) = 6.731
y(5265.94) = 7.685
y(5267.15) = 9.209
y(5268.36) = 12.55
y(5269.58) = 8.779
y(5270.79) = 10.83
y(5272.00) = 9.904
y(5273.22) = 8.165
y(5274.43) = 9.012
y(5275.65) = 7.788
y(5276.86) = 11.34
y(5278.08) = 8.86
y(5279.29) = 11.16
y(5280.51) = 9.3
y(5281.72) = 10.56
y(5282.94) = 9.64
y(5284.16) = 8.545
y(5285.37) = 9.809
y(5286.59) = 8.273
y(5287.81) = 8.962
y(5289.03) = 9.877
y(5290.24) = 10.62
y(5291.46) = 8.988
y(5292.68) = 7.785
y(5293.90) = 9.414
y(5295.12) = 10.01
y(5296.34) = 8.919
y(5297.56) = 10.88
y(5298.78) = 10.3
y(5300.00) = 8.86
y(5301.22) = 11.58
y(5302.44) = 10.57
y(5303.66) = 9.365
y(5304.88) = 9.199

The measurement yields 1.2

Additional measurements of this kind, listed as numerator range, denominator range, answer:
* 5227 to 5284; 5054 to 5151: 1.25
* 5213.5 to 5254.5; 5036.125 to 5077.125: 1.55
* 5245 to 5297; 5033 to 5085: 1.50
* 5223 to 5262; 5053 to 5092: 1.46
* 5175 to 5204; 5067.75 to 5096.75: 1.16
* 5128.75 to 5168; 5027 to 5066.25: 1.35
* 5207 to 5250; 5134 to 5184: 1.12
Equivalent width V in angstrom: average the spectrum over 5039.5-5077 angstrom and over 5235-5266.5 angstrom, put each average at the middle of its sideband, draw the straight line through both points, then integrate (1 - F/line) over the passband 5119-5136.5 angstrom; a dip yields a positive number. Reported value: -4.6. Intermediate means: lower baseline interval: 6.13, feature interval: 9.18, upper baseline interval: 9.28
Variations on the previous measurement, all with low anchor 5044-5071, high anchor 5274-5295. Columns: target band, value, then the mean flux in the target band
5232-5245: -1.5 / 9.73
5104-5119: -2.1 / 7.75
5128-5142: -4.0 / 9.2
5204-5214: -0.4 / 8.59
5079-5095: -4.6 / 8.28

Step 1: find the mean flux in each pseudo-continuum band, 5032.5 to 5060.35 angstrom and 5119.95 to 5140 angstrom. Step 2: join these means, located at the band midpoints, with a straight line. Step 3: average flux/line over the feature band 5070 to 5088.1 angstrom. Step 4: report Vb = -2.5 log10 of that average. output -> 0.02 mag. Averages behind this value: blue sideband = 6.89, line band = 7.68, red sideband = 9.2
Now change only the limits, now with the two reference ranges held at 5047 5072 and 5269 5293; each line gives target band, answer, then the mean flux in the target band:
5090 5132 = -0.24 mag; 8.29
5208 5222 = -0.04 mag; 8.69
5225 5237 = -0.07 mag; 9.18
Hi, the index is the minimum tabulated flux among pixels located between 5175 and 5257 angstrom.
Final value 4.714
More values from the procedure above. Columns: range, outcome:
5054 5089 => 3.513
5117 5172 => 6.538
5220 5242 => 8.087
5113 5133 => 5.172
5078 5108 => 5.56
